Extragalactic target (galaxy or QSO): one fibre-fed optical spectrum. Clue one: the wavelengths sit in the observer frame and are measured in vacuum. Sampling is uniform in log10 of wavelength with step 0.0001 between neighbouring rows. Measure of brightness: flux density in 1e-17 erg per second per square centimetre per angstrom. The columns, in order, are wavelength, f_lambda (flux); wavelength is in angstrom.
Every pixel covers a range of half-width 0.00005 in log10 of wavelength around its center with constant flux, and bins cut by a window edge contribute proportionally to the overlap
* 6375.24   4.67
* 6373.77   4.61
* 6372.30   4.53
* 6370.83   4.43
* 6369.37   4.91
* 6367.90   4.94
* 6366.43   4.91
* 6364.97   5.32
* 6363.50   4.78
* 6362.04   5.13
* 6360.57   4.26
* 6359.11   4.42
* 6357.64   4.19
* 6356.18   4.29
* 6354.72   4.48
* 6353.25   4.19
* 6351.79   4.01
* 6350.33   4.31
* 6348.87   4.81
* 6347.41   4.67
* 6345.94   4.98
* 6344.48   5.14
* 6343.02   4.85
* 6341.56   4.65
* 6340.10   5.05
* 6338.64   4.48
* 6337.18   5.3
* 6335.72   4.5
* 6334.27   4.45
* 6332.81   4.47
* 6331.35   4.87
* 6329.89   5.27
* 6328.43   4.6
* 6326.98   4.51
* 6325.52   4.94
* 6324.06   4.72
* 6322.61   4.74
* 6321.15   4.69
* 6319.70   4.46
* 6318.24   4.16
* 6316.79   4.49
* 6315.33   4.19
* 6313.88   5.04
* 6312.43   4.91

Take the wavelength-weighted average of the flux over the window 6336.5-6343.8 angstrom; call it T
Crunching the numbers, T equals 4.87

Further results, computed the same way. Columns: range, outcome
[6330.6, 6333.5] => 4.67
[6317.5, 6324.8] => 4.56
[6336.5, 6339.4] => 4.88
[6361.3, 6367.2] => 5.03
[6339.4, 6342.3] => 4.85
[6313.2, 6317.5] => 4.57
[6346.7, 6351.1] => 4.6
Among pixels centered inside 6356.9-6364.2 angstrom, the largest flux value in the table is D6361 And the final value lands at 5.13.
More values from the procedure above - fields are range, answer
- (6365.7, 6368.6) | 4.94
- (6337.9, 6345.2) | 5.14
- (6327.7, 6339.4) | 5.3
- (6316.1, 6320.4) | 4.49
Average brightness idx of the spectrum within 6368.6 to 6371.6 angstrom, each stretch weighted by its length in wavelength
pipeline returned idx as 4.67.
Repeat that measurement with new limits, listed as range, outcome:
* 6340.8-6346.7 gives 4.9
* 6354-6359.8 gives 4.35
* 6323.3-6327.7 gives 4.72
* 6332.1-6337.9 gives 4.68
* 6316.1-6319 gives 4.32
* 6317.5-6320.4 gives 4.31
